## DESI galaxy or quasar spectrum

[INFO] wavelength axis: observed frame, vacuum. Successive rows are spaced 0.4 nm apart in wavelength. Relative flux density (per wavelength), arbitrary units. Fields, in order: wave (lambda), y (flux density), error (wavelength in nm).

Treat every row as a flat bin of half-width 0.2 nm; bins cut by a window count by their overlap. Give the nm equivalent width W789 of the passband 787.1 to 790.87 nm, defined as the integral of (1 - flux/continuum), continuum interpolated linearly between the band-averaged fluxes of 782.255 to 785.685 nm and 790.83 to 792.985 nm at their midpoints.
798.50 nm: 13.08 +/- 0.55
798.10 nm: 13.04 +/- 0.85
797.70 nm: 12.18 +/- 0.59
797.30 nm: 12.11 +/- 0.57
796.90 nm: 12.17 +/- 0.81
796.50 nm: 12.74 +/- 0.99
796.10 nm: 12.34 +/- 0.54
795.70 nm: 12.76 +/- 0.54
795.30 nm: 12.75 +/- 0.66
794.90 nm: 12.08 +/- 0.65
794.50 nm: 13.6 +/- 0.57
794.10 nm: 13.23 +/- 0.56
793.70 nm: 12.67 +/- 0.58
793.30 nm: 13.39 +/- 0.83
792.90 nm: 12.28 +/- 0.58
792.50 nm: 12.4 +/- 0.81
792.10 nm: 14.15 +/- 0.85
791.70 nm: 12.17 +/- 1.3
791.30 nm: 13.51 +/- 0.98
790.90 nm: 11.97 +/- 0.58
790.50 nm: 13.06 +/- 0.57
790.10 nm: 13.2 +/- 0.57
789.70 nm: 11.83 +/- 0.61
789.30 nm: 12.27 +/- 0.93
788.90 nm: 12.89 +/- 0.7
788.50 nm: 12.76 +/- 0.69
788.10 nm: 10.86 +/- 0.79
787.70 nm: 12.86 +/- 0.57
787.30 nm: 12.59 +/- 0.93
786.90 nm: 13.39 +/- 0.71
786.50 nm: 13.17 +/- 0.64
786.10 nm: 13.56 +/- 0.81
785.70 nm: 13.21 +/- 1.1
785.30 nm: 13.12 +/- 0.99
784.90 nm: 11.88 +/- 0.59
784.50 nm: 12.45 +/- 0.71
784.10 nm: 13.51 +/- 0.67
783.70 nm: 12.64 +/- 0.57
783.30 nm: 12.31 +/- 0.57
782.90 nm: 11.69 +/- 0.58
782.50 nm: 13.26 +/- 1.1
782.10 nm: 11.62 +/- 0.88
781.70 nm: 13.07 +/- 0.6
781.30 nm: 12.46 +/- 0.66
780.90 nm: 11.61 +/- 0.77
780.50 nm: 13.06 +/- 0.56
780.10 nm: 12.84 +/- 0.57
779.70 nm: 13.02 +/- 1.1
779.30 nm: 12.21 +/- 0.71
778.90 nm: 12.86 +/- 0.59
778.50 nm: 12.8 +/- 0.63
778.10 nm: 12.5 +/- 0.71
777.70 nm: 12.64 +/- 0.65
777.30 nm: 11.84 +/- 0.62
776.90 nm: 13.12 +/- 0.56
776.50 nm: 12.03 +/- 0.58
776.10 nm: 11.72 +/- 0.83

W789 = 0.09 nm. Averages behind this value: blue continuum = 12.6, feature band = 12.5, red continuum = 12.8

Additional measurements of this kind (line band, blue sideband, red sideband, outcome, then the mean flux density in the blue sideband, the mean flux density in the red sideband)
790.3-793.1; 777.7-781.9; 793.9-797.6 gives -0.04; 12.6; 12.6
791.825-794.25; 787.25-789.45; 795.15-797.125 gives -0.10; 12.4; 12.5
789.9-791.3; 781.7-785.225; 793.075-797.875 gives -0.03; 12.5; 12.7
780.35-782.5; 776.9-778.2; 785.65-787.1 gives 0.07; 12.4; 13.3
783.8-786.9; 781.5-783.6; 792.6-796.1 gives -0.12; 12.4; 12.8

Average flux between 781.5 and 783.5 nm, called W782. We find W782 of 12.4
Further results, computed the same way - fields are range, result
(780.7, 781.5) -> 12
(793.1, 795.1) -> 13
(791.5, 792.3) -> 13.2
